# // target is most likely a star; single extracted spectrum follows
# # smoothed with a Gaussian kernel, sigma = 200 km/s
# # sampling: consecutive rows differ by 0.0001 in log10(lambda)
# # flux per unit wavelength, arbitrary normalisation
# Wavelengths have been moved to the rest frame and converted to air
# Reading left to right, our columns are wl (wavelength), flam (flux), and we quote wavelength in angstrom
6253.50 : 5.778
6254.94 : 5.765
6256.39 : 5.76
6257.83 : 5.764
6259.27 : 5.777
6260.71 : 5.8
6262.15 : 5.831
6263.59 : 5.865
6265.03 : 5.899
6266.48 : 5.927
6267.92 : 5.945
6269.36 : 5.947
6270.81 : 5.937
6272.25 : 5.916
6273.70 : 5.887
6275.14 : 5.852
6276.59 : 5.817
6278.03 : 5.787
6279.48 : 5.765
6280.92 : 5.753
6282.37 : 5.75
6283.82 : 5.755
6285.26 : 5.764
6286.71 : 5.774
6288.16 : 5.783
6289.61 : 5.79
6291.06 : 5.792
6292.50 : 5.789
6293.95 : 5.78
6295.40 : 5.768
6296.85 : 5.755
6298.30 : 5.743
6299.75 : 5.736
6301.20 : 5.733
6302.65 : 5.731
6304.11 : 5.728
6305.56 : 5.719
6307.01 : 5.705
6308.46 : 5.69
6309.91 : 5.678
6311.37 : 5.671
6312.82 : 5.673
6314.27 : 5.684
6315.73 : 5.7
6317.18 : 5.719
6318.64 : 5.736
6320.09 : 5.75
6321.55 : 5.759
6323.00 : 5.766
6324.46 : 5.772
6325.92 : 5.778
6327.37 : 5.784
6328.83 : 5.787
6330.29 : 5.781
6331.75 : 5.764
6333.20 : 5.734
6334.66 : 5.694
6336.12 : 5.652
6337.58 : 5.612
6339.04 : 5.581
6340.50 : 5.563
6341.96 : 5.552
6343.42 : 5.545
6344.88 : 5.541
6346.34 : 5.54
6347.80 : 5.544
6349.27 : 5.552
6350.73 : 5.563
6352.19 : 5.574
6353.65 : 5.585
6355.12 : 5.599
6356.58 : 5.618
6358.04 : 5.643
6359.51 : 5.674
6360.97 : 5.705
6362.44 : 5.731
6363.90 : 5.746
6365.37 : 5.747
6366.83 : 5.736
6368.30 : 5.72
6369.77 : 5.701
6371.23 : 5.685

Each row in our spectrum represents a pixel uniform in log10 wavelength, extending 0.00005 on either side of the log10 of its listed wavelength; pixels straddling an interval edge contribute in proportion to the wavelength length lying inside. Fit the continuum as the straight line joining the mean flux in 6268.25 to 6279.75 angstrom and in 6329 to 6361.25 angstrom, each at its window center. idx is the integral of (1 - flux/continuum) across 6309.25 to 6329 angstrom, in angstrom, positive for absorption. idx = -0.07 angstrom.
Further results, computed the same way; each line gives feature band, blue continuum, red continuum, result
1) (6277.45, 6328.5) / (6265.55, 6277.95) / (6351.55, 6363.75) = 0.53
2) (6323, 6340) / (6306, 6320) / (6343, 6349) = -0.34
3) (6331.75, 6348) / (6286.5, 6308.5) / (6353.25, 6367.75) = 0.28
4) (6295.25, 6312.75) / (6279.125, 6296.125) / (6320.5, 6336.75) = 0.14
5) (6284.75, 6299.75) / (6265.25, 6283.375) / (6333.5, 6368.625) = 0.07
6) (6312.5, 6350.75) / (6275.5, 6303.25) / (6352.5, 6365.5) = 0.22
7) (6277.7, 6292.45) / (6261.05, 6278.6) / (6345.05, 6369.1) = 0.18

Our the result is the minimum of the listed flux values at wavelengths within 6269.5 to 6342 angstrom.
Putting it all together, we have 5.552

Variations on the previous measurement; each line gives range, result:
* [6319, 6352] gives 5.54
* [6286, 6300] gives 5.736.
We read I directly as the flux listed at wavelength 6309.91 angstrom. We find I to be 5.678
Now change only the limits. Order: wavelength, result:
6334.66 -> 5.694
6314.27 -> 5.684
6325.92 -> 5.778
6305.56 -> 5.719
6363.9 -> 5.746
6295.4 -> 5.768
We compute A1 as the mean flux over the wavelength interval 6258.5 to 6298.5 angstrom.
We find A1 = 5.82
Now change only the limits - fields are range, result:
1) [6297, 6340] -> 5.72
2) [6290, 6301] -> 5.77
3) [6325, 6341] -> 5.71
